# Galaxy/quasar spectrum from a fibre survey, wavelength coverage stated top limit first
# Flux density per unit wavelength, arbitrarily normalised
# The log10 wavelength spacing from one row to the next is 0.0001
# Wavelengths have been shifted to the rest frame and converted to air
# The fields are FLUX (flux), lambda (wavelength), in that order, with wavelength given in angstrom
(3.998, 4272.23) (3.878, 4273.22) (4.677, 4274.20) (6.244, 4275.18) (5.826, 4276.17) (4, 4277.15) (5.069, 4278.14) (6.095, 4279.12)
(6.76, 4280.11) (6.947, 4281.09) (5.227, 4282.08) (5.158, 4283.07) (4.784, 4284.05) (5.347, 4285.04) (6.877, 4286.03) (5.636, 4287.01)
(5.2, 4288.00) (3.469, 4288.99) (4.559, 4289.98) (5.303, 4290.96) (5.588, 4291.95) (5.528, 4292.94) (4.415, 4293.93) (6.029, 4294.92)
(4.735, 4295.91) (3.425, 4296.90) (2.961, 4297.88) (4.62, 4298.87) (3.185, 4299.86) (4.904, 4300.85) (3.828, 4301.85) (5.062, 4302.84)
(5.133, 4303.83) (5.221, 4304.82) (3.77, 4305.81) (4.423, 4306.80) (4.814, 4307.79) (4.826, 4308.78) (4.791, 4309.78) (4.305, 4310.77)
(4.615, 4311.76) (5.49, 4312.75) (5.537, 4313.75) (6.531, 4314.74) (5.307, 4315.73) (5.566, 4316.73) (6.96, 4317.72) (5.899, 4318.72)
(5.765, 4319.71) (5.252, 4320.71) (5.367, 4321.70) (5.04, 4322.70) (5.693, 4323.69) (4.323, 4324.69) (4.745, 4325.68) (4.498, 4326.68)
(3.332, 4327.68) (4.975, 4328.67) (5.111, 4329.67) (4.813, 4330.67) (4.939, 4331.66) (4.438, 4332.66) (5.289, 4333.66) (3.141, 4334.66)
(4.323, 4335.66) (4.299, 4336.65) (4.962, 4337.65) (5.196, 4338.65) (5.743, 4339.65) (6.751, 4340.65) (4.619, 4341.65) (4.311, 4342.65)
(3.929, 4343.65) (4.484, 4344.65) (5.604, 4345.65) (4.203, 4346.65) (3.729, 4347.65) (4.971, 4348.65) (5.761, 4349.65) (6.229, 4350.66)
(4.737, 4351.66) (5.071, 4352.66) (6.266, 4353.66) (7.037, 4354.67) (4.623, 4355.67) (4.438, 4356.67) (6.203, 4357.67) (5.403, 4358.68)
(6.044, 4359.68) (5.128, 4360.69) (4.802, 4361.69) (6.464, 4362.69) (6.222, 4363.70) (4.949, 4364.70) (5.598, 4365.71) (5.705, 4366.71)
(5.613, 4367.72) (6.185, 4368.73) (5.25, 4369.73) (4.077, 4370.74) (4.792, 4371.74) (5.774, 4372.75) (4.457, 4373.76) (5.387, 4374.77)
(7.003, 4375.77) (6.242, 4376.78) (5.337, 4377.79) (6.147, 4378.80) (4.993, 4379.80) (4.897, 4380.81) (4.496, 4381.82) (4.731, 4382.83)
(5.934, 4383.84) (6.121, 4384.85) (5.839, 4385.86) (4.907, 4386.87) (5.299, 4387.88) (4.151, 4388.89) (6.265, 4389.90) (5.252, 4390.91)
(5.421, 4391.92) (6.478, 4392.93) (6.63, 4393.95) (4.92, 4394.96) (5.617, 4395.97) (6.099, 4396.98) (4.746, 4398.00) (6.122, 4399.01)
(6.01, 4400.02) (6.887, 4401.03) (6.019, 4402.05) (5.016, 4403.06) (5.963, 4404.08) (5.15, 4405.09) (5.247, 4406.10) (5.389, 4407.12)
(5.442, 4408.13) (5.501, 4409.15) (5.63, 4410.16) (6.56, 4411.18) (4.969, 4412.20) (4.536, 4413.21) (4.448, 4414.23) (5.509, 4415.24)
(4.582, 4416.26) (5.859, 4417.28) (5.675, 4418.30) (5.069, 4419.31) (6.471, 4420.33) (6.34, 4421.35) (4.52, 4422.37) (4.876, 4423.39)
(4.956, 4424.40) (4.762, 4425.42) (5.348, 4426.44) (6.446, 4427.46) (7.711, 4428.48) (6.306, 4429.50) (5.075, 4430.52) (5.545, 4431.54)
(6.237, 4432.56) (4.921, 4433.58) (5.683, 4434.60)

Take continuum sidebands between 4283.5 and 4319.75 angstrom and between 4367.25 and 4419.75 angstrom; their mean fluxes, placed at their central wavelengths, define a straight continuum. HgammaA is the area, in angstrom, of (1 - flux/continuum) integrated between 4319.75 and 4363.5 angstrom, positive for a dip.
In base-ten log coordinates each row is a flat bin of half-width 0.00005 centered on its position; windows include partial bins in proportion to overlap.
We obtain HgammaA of 1.3 angstrom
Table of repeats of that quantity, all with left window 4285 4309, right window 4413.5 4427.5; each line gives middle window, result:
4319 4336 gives 0.3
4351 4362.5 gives -1.1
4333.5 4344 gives 0.3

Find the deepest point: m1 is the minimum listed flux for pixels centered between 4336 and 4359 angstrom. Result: 3.729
